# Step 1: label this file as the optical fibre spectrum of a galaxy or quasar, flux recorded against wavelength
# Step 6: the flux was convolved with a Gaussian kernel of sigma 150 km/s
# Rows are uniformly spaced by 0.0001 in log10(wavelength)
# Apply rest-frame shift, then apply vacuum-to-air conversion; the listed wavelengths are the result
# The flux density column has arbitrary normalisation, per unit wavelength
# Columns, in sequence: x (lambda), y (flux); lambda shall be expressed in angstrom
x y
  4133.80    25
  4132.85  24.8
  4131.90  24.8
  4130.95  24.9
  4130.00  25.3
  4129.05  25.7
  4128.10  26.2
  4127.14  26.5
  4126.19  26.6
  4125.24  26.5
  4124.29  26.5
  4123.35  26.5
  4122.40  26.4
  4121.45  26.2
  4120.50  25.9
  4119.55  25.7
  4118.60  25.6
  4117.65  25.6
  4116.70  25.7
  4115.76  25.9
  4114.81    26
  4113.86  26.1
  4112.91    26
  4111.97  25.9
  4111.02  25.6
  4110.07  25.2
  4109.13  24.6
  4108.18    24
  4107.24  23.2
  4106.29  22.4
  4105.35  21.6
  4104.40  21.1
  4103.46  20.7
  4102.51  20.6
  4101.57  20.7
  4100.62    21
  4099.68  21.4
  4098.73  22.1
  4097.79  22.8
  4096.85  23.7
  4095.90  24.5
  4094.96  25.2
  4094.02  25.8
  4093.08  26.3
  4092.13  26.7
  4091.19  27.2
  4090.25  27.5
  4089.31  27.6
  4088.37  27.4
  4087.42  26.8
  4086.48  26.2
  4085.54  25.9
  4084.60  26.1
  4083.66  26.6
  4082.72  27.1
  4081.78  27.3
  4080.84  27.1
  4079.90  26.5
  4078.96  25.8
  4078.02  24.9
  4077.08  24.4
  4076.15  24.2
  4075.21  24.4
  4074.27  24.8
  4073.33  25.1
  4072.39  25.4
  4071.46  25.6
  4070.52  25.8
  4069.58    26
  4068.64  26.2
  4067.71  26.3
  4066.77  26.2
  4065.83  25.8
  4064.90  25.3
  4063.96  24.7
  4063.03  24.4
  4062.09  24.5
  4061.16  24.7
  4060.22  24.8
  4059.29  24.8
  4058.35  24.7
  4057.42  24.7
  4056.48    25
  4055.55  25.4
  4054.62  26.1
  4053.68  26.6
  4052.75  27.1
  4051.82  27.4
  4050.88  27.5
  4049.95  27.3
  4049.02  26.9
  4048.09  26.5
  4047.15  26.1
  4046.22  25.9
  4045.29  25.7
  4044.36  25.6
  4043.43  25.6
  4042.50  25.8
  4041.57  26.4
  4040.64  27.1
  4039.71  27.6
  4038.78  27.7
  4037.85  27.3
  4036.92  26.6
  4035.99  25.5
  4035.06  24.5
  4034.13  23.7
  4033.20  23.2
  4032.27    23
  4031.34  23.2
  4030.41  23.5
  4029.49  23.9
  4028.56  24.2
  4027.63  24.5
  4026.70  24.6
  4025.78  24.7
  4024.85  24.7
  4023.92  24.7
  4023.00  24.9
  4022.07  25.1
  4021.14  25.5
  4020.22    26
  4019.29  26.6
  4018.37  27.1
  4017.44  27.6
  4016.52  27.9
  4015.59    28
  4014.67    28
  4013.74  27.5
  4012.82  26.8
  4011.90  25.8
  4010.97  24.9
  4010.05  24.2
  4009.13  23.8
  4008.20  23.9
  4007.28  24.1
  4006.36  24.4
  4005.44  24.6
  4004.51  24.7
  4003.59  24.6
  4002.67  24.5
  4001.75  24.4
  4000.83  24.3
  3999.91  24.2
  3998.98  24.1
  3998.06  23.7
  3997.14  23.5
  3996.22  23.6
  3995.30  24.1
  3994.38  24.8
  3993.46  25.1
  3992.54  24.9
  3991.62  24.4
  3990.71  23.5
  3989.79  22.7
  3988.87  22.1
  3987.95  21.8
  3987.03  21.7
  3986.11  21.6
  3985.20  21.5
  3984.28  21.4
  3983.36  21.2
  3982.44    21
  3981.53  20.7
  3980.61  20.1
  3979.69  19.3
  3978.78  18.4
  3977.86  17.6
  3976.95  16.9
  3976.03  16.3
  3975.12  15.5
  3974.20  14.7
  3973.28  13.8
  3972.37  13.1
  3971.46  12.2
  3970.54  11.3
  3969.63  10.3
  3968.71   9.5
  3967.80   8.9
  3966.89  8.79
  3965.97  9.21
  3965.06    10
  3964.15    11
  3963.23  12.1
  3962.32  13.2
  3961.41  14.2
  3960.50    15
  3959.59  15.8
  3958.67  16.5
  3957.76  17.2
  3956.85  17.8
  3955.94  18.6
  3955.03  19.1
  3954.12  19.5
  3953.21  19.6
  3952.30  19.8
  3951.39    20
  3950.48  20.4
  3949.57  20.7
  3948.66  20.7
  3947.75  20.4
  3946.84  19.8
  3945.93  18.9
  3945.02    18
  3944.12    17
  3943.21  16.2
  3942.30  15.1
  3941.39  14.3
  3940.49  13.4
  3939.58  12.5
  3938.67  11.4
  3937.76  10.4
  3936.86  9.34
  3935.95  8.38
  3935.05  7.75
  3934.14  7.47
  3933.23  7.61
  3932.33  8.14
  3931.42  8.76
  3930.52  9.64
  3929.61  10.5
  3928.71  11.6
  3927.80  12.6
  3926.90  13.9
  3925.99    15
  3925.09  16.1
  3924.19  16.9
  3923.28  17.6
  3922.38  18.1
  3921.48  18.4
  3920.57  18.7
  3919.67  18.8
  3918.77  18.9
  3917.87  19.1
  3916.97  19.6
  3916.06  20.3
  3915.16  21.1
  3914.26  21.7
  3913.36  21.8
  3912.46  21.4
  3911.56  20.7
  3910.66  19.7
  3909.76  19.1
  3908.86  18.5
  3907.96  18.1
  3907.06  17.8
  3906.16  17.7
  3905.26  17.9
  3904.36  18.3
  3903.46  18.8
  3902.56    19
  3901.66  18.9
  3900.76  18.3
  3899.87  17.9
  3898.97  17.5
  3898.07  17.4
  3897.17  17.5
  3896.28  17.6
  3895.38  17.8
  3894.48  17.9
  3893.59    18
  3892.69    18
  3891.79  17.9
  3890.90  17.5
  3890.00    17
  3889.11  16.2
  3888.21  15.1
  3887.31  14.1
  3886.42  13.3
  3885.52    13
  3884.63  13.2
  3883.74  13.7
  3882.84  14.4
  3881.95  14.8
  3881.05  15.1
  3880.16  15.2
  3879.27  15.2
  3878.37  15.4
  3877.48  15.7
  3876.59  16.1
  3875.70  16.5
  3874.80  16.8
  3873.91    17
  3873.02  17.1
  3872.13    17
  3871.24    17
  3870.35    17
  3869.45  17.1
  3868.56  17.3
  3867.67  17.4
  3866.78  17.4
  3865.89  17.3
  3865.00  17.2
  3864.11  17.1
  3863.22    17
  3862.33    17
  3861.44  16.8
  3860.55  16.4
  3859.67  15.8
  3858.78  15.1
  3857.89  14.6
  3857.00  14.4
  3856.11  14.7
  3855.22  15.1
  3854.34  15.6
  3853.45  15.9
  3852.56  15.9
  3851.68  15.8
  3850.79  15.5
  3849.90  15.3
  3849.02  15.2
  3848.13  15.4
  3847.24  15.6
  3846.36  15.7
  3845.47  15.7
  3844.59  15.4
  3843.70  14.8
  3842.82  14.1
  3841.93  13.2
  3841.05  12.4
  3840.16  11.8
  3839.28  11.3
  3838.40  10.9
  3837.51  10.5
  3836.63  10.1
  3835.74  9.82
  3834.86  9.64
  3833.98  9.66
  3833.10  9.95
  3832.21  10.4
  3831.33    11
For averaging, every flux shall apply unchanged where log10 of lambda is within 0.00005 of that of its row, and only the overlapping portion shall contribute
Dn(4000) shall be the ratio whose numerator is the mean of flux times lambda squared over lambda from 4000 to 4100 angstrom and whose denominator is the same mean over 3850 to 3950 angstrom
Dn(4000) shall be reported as 1.7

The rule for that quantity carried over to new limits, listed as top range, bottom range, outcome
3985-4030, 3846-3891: 1.68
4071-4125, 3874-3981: 1.72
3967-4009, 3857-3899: 1.32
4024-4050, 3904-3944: 1.74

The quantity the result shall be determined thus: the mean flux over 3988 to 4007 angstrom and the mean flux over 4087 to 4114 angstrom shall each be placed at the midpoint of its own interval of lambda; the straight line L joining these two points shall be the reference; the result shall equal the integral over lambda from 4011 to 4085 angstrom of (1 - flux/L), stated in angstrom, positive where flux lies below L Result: -4.8 angstrom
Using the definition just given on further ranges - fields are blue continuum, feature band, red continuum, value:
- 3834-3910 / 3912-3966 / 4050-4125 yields 8.7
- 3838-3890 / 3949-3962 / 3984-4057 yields 1.8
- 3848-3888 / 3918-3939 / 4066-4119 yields 6.0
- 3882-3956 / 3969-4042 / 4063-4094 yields -4.3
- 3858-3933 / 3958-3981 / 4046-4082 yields 7.7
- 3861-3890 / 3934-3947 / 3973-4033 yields 4.2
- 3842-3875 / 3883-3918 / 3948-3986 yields -3.8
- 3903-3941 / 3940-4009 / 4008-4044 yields 6.1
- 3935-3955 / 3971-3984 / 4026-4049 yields 1.5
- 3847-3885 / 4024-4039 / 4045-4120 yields -1.0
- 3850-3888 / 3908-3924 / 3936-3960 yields -3.0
